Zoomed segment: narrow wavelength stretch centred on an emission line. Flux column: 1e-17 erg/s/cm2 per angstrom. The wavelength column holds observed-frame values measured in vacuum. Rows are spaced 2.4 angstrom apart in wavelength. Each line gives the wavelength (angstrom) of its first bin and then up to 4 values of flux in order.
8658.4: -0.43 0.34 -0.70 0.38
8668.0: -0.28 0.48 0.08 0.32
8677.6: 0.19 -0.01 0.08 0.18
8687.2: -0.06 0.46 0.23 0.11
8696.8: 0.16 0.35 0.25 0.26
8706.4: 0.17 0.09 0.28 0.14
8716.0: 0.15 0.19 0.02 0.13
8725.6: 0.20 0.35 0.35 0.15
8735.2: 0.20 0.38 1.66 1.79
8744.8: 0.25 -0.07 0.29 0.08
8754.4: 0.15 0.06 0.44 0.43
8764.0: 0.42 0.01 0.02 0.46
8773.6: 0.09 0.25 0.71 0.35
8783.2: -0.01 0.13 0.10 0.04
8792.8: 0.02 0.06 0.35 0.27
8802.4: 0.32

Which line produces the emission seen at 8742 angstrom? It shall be H-beta 4861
